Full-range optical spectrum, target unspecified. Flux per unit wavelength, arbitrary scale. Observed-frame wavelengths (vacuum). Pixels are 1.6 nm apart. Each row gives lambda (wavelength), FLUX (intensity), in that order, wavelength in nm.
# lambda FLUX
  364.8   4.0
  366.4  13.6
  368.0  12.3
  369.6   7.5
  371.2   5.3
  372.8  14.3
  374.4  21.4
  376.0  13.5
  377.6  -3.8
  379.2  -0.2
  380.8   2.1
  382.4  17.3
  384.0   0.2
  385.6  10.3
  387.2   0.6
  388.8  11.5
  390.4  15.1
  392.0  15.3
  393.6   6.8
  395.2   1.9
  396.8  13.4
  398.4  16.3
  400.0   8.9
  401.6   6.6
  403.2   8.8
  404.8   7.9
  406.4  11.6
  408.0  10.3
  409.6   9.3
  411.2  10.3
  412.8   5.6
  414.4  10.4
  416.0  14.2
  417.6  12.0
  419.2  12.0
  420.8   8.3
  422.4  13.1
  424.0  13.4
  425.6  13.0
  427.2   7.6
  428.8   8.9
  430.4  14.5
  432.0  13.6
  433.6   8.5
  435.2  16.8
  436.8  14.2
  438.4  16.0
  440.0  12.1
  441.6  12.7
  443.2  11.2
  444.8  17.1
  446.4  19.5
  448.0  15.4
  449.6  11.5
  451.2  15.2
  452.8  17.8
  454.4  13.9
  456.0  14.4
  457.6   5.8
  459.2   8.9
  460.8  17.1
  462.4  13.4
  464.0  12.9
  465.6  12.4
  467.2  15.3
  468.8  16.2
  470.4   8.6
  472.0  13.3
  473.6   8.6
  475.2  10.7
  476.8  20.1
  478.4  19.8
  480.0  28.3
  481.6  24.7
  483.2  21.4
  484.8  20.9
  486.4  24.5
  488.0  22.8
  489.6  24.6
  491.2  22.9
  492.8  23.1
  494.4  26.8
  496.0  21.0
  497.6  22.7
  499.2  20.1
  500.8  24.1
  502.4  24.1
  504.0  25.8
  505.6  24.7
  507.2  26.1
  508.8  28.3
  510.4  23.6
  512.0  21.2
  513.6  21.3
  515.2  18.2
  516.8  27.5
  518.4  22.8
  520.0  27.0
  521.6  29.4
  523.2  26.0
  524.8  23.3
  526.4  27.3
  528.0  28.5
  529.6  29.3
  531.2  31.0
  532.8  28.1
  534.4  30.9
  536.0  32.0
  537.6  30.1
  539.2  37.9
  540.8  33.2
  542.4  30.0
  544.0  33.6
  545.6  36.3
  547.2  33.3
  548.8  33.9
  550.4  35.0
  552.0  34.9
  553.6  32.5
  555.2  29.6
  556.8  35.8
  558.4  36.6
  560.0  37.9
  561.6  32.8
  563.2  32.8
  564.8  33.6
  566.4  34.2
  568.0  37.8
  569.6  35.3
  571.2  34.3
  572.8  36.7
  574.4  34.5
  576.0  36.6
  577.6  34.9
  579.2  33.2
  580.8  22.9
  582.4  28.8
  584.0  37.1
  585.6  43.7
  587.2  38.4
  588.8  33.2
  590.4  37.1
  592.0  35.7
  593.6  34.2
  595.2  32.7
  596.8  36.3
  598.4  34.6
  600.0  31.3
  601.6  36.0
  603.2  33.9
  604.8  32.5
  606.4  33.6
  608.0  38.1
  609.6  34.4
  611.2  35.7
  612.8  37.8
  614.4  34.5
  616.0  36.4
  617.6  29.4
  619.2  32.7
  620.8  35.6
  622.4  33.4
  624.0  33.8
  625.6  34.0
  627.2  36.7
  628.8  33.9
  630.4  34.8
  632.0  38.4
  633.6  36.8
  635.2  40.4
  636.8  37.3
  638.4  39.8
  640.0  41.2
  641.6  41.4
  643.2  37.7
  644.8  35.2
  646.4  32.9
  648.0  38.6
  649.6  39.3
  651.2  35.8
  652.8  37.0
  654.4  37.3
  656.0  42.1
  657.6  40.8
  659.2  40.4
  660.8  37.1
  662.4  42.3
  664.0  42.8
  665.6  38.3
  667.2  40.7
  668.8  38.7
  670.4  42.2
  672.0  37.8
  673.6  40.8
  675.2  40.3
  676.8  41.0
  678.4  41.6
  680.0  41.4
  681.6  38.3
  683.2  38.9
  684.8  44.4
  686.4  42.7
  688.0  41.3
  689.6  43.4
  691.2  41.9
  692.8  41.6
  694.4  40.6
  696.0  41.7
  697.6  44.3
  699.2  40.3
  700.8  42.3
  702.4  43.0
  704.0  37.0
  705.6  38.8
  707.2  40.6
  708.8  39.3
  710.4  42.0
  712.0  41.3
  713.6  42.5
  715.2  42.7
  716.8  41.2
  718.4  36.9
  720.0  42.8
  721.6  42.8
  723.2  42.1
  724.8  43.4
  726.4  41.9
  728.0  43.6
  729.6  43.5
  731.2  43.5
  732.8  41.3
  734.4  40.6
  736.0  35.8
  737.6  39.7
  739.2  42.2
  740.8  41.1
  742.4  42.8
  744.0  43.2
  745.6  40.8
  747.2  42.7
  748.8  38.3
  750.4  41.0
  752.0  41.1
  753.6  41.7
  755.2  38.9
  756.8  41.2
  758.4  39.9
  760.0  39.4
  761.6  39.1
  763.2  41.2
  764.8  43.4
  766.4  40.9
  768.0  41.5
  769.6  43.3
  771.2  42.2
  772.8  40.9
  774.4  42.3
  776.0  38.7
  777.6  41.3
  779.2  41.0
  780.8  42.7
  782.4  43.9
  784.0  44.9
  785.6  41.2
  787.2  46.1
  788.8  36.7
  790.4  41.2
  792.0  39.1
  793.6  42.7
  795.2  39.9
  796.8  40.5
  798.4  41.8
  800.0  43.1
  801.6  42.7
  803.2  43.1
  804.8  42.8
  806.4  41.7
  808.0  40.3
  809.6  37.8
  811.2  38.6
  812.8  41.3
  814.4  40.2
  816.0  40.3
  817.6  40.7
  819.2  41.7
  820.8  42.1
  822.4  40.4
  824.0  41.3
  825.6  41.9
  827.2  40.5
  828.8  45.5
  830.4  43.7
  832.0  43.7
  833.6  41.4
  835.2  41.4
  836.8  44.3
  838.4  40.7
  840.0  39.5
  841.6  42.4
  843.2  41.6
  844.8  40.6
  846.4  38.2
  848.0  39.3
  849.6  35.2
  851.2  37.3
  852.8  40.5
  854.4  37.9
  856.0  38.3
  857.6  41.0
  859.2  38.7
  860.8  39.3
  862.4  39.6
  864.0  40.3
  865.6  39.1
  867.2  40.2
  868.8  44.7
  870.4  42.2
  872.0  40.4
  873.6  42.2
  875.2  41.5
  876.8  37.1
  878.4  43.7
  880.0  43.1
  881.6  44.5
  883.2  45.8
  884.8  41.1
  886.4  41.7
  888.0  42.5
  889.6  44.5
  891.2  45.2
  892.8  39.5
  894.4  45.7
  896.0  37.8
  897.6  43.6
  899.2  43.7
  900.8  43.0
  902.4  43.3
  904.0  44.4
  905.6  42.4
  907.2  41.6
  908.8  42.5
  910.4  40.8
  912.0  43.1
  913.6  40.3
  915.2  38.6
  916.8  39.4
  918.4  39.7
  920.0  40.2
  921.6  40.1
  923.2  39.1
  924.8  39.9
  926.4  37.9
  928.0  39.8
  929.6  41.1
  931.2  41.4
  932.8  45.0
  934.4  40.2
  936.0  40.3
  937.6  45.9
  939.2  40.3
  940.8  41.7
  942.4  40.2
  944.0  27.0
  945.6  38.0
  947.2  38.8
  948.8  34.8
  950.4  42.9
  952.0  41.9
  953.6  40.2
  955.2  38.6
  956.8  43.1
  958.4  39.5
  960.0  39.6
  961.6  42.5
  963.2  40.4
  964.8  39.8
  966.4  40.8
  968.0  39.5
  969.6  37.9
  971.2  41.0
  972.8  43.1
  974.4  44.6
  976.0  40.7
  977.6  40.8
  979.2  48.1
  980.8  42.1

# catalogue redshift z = 0.19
